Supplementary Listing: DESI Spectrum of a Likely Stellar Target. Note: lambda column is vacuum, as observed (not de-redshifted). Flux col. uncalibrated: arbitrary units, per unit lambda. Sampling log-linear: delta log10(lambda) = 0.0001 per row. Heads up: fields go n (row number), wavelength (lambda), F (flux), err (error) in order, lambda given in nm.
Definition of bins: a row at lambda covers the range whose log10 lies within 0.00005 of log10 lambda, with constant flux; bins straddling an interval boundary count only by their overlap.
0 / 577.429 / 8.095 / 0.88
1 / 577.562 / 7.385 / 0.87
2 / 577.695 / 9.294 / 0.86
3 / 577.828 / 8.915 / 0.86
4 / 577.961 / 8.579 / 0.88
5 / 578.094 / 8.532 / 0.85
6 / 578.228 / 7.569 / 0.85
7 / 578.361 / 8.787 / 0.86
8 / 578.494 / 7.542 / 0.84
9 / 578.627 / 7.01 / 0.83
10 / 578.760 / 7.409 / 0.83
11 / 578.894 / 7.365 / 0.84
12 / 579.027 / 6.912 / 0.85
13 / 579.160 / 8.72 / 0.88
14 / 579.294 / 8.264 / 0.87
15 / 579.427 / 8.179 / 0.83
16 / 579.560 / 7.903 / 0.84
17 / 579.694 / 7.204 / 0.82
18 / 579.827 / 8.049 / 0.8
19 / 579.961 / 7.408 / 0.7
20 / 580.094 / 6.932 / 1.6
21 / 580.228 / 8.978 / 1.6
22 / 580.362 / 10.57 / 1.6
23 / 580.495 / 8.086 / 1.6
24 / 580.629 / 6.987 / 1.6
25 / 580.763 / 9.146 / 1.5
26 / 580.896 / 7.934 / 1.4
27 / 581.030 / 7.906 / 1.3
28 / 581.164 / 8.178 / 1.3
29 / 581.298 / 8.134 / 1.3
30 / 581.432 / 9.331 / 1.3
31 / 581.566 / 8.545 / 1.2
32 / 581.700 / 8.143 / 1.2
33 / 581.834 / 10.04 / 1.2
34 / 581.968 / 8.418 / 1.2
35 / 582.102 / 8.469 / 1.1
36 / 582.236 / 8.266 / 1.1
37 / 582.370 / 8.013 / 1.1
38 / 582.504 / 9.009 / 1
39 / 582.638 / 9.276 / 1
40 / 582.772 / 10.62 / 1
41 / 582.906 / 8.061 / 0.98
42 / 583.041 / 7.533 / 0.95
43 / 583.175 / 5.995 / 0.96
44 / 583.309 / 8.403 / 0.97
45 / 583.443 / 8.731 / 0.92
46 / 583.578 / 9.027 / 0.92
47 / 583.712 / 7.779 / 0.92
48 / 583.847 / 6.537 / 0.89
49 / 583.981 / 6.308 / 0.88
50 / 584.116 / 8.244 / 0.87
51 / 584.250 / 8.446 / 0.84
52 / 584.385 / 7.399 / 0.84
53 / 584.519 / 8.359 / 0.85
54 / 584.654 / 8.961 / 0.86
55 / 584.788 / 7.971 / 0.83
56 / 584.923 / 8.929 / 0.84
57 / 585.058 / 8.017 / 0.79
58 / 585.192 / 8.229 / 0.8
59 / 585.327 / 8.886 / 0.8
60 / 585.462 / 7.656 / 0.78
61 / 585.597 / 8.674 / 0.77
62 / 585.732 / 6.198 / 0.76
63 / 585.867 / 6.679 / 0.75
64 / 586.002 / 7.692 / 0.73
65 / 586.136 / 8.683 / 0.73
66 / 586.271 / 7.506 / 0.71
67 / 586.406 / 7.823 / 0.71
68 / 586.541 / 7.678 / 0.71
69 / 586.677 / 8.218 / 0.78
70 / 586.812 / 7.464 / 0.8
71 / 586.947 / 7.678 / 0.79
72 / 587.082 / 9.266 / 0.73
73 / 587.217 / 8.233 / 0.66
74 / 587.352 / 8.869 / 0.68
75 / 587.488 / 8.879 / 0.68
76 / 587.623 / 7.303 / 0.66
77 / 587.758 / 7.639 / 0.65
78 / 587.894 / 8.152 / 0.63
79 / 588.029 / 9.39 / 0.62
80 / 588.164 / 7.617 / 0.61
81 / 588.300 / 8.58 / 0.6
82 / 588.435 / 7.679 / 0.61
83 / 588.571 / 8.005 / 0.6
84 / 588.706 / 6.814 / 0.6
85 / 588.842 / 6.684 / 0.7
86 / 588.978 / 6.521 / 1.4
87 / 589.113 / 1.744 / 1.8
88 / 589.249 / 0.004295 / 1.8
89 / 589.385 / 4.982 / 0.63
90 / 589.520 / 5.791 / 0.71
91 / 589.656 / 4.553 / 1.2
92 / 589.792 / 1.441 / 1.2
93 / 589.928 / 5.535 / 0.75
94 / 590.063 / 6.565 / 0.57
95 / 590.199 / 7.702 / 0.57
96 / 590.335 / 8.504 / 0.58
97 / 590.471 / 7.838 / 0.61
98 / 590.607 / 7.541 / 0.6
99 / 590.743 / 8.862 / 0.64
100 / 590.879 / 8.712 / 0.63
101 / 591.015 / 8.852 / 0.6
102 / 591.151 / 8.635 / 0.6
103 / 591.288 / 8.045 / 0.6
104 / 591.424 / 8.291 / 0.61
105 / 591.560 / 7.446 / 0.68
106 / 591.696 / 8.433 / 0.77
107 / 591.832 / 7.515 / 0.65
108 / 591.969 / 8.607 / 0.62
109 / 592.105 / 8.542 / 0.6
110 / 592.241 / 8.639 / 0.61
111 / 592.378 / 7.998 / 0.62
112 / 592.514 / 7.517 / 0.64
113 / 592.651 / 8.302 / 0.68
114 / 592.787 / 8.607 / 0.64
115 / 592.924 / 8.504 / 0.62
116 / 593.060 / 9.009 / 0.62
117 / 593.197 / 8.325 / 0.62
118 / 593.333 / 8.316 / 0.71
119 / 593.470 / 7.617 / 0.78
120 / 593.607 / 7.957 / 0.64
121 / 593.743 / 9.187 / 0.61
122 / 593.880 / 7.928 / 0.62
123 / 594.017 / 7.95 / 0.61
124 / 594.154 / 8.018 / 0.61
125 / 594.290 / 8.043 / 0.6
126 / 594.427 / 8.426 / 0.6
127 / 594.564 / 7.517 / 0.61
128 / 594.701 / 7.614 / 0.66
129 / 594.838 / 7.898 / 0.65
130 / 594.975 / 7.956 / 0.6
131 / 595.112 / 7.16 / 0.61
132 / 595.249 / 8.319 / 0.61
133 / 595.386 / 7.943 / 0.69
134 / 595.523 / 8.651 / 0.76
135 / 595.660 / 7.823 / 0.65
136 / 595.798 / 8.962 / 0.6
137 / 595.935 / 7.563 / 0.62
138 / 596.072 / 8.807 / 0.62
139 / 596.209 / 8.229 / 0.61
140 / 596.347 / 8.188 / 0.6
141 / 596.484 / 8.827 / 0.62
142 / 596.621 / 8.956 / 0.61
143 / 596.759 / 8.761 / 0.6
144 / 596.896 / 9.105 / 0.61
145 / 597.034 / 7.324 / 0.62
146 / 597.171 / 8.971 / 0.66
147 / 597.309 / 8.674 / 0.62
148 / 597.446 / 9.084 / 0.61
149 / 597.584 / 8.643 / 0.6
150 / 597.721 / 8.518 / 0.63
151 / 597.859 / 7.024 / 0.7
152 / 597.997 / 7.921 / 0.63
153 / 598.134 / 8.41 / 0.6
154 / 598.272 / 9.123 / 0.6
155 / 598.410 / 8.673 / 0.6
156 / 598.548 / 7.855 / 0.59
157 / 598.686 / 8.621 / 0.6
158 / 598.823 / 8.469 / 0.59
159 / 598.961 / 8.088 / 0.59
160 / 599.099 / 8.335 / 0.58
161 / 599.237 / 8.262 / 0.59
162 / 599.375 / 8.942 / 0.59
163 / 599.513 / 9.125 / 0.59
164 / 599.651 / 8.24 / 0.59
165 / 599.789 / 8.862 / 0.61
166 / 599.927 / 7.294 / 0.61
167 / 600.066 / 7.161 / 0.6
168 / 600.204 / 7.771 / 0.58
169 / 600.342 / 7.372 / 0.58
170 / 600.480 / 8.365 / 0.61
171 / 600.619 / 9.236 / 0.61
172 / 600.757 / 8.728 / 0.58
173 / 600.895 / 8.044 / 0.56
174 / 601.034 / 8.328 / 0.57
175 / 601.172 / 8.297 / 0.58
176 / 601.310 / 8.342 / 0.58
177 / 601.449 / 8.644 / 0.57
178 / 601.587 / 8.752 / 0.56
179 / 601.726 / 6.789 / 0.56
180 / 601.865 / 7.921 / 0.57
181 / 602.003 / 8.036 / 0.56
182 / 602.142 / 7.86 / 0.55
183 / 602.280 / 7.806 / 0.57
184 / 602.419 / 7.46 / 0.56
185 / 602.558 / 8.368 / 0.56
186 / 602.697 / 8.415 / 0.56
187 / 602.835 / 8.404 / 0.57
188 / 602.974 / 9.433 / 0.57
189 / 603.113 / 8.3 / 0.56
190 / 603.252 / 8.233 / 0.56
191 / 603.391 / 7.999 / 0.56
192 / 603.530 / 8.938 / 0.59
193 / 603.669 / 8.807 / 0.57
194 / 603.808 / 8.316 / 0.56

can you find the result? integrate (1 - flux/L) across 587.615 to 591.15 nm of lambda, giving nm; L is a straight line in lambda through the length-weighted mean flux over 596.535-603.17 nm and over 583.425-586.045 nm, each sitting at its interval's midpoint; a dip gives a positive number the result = 0.60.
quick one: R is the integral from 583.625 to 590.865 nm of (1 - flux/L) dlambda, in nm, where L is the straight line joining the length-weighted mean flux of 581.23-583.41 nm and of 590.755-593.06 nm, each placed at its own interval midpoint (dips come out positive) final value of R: 0.96 nm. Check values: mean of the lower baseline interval 8.52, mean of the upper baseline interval 8.33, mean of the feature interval 7.31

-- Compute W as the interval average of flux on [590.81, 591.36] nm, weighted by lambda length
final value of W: 8.55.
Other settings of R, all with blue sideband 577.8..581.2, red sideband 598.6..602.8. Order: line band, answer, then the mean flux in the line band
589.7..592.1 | 0.17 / 7.56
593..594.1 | -0.02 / 8.27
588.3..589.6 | 0.41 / 5.52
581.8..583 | -0.12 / 8.85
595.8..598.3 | -0.09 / 8.46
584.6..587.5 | 0.00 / 8.08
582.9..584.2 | 0.07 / 7.65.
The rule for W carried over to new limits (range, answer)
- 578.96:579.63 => 8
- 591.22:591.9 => 7.96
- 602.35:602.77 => 8.09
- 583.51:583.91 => 7.78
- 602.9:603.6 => 8.57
